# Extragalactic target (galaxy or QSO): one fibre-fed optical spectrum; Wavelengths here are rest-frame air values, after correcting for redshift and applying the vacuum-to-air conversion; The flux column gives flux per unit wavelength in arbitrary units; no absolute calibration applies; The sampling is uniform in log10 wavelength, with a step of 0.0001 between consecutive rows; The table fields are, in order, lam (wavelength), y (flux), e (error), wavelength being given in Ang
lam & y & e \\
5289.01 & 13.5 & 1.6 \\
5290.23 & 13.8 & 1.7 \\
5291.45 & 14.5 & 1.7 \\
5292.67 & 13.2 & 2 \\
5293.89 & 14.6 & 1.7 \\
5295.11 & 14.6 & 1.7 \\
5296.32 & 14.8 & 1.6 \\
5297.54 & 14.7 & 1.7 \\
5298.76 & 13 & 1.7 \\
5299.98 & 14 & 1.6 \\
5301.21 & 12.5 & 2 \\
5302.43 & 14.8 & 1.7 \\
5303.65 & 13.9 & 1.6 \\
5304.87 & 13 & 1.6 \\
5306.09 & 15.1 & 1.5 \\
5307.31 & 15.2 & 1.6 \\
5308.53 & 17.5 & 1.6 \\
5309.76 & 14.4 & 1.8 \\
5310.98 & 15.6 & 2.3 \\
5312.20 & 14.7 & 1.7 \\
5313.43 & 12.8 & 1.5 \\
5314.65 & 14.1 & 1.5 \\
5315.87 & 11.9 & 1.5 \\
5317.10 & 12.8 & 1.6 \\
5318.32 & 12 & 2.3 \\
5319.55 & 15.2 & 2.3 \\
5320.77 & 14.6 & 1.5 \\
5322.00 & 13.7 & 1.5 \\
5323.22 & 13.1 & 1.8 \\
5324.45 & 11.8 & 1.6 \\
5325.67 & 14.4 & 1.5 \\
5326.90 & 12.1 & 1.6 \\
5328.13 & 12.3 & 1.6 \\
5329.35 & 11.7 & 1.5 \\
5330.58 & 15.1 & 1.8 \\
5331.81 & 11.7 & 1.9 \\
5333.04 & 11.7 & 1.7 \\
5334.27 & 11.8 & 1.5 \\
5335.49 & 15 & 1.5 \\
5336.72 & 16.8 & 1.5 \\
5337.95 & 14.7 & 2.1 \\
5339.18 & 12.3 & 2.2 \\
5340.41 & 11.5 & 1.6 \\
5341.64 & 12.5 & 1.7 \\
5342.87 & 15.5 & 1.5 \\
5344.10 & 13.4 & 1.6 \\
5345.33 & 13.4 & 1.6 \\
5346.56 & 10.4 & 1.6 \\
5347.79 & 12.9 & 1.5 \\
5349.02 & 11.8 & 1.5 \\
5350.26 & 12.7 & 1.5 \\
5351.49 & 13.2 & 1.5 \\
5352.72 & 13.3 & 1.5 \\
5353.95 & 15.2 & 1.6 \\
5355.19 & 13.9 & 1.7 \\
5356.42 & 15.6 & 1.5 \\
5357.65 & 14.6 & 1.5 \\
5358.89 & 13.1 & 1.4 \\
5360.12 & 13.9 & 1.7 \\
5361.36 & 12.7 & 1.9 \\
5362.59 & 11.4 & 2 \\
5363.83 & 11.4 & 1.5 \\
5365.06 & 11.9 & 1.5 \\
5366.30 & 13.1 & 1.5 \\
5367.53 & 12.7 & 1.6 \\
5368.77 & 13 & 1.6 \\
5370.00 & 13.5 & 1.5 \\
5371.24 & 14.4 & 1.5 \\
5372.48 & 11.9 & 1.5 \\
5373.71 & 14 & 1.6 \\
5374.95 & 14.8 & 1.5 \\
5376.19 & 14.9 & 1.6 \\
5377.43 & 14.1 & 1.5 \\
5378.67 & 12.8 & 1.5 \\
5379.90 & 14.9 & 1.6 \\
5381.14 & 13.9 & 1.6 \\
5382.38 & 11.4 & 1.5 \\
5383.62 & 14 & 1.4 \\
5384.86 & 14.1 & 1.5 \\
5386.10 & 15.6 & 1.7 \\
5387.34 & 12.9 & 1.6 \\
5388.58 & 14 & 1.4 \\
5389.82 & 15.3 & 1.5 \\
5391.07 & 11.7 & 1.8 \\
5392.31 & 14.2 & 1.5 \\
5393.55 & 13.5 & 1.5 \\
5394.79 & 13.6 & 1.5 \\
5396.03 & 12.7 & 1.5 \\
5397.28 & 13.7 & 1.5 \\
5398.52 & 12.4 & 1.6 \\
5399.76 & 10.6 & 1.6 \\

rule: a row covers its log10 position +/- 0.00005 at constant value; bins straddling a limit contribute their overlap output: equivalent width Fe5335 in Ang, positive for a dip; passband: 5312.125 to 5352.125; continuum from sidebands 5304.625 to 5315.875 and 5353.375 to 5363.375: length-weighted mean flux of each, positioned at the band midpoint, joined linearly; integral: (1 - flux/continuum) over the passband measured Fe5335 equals 3.1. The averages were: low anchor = 14.6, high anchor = 13.7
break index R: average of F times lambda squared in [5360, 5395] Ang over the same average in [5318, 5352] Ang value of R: 1.04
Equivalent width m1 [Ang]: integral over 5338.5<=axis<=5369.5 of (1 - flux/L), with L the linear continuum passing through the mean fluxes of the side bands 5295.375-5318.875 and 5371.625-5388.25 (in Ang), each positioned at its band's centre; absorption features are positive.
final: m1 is 2.0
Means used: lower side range 14.1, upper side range 13.8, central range 13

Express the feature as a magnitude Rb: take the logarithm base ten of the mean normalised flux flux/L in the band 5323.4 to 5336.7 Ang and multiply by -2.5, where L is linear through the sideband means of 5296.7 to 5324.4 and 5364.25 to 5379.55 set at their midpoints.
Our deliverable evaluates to 0.07 mag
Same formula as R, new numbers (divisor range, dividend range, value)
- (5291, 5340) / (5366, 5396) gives 1.02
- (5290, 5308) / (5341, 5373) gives 0.95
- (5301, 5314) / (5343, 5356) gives 0.92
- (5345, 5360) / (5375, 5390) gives 1.06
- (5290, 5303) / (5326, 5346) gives 0.96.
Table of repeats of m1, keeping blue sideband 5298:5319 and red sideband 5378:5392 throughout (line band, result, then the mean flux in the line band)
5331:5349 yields 0.99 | 13.1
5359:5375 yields 0.98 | 12.9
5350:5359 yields -0.16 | 14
